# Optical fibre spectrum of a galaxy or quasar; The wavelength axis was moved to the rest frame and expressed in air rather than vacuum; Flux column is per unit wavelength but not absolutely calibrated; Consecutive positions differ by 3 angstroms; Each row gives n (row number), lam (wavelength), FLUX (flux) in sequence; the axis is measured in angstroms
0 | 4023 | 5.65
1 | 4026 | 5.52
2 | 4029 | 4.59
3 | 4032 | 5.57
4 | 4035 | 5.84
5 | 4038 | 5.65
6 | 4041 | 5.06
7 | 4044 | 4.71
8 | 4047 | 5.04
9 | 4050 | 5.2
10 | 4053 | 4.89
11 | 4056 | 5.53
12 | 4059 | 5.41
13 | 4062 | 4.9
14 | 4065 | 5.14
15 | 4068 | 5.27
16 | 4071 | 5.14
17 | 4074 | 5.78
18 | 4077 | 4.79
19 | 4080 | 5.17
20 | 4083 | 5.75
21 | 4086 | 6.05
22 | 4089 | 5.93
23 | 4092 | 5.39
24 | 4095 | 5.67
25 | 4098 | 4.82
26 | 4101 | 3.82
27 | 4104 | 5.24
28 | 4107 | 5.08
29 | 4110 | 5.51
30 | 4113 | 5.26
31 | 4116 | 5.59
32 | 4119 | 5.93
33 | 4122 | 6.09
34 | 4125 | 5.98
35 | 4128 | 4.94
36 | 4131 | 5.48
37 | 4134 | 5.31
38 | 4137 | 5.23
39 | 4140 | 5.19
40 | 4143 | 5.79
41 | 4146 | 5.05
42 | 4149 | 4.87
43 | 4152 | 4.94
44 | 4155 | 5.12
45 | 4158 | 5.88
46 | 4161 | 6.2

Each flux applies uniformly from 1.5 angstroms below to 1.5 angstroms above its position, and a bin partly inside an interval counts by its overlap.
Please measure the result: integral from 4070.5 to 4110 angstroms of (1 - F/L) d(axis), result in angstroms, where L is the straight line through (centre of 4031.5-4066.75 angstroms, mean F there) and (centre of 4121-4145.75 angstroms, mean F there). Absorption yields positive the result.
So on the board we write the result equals 0.4 angstroms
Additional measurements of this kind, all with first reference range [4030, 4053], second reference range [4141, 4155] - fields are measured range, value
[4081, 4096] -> -1.52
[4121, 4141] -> -1.07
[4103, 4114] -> -0.17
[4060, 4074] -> 0.10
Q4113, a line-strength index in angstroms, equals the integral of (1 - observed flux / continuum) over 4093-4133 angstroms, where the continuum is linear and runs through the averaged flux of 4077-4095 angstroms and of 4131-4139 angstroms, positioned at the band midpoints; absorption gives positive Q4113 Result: 0.6 angstroms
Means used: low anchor 5.59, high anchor 5.3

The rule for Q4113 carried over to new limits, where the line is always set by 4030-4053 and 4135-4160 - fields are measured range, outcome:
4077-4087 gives -0.5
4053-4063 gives 0.0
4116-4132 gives -1.2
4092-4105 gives 0.8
